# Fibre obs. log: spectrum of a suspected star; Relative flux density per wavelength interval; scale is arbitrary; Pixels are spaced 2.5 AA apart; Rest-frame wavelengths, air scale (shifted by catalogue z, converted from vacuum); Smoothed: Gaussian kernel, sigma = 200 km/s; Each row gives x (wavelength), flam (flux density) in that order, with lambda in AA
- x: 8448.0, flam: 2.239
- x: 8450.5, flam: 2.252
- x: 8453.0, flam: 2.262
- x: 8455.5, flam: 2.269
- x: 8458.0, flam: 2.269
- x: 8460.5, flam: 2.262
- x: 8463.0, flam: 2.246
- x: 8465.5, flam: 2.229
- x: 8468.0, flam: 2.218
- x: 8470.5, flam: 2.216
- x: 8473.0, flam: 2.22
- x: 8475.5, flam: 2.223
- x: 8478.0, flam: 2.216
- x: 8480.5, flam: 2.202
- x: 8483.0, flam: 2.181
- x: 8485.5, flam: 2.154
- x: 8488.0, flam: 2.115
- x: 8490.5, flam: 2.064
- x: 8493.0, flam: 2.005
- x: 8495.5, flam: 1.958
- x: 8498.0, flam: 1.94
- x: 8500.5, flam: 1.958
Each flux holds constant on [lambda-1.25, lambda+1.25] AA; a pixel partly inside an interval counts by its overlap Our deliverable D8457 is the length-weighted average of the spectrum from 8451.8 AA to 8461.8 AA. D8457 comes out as 2.27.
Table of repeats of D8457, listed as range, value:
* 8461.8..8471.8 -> 2.23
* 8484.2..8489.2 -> 2.14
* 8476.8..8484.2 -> 2.2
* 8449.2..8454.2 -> 2.26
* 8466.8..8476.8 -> 2.22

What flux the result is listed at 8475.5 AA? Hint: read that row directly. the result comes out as 2.223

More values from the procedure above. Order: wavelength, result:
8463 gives 2.246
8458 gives 2.269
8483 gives 2.181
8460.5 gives 2.262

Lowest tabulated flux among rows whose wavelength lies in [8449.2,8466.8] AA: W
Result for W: 2.229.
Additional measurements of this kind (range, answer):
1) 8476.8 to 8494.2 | 2.005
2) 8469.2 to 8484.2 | 2.181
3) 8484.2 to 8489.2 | 2.115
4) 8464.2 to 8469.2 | 2.218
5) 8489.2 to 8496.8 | 1.958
